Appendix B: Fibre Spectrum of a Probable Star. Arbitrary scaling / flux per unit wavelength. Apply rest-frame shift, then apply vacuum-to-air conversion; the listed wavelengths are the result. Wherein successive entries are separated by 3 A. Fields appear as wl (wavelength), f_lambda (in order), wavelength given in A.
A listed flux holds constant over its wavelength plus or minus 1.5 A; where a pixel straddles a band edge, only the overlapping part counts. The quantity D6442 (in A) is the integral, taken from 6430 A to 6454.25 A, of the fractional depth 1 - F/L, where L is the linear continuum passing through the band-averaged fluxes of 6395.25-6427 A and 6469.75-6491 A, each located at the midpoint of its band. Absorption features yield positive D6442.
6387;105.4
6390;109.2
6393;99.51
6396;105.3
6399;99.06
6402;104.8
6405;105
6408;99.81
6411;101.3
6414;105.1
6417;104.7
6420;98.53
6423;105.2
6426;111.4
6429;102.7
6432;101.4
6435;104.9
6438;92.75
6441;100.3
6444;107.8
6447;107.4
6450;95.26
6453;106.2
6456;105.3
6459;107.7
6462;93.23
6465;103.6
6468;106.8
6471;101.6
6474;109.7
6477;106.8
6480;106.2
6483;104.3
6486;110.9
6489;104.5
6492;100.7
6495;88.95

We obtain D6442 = 0.6 A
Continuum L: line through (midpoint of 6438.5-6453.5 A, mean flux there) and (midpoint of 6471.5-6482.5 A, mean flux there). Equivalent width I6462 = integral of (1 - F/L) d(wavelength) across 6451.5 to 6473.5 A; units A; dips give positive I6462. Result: 0.2 A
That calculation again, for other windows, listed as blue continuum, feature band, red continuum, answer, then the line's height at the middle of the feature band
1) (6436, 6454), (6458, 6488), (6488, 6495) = -1.4 A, 100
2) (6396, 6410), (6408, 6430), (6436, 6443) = -0.7 A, 100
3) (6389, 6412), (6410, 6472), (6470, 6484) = 0.9 A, 104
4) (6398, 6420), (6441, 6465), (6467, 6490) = 0.4 A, 105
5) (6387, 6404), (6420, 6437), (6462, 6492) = 0.0 A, 104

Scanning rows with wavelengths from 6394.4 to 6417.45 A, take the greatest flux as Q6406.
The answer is 105.3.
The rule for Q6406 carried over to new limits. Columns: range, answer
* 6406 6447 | 111.4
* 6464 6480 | 109.7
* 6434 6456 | 107.8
